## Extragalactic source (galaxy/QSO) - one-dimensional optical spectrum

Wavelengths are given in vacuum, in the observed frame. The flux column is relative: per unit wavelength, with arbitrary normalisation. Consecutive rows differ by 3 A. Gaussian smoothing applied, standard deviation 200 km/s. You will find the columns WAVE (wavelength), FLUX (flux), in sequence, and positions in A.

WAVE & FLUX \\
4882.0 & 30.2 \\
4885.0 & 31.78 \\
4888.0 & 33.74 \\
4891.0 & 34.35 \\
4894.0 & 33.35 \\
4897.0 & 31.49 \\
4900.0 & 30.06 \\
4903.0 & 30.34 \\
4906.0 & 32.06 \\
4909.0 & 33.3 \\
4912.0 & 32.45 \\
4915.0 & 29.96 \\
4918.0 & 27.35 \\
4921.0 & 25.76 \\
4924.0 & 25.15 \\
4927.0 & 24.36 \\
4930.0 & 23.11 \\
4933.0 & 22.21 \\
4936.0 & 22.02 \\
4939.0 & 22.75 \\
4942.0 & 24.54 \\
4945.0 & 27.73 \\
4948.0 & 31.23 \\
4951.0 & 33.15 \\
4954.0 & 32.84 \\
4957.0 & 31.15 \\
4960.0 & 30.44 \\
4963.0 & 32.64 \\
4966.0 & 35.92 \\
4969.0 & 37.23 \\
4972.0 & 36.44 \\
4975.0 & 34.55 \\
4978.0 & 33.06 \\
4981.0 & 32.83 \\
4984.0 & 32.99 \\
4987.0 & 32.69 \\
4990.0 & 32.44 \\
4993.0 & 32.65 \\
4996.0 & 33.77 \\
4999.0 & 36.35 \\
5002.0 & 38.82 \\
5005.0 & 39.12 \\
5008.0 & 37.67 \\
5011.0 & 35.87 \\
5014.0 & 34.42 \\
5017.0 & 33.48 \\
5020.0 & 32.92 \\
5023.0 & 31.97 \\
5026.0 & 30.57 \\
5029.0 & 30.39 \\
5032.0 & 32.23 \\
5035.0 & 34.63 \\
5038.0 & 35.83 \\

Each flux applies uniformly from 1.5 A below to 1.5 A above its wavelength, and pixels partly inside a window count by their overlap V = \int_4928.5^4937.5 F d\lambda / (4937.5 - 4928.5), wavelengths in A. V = 22.4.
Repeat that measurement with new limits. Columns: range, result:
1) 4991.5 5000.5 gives 34.3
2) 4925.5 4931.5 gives 23.7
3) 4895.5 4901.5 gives 30.8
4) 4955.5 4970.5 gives 33.5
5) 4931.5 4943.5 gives 22.9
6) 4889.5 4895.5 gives 33.9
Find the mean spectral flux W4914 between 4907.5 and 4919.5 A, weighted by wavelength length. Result 30.8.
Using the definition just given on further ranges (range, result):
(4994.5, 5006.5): 37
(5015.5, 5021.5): 33.2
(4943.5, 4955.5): 31.2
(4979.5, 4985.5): 32.9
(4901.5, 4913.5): 32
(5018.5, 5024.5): 32.4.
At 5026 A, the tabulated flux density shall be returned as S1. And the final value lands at 30.57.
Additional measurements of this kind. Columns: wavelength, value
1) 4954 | 32.84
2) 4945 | 27.73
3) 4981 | 32.83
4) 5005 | 39.12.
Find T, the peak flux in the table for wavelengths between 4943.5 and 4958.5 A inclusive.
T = 33.15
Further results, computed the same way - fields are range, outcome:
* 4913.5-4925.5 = 29.96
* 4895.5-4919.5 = 33.3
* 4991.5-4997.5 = 33.77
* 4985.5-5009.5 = 39.12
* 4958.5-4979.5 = 37.23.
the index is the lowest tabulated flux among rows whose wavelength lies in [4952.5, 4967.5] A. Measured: 30.44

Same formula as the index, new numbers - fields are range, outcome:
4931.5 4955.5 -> 22.02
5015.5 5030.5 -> 30.39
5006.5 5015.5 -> 34.42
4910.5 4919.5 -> 27.35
